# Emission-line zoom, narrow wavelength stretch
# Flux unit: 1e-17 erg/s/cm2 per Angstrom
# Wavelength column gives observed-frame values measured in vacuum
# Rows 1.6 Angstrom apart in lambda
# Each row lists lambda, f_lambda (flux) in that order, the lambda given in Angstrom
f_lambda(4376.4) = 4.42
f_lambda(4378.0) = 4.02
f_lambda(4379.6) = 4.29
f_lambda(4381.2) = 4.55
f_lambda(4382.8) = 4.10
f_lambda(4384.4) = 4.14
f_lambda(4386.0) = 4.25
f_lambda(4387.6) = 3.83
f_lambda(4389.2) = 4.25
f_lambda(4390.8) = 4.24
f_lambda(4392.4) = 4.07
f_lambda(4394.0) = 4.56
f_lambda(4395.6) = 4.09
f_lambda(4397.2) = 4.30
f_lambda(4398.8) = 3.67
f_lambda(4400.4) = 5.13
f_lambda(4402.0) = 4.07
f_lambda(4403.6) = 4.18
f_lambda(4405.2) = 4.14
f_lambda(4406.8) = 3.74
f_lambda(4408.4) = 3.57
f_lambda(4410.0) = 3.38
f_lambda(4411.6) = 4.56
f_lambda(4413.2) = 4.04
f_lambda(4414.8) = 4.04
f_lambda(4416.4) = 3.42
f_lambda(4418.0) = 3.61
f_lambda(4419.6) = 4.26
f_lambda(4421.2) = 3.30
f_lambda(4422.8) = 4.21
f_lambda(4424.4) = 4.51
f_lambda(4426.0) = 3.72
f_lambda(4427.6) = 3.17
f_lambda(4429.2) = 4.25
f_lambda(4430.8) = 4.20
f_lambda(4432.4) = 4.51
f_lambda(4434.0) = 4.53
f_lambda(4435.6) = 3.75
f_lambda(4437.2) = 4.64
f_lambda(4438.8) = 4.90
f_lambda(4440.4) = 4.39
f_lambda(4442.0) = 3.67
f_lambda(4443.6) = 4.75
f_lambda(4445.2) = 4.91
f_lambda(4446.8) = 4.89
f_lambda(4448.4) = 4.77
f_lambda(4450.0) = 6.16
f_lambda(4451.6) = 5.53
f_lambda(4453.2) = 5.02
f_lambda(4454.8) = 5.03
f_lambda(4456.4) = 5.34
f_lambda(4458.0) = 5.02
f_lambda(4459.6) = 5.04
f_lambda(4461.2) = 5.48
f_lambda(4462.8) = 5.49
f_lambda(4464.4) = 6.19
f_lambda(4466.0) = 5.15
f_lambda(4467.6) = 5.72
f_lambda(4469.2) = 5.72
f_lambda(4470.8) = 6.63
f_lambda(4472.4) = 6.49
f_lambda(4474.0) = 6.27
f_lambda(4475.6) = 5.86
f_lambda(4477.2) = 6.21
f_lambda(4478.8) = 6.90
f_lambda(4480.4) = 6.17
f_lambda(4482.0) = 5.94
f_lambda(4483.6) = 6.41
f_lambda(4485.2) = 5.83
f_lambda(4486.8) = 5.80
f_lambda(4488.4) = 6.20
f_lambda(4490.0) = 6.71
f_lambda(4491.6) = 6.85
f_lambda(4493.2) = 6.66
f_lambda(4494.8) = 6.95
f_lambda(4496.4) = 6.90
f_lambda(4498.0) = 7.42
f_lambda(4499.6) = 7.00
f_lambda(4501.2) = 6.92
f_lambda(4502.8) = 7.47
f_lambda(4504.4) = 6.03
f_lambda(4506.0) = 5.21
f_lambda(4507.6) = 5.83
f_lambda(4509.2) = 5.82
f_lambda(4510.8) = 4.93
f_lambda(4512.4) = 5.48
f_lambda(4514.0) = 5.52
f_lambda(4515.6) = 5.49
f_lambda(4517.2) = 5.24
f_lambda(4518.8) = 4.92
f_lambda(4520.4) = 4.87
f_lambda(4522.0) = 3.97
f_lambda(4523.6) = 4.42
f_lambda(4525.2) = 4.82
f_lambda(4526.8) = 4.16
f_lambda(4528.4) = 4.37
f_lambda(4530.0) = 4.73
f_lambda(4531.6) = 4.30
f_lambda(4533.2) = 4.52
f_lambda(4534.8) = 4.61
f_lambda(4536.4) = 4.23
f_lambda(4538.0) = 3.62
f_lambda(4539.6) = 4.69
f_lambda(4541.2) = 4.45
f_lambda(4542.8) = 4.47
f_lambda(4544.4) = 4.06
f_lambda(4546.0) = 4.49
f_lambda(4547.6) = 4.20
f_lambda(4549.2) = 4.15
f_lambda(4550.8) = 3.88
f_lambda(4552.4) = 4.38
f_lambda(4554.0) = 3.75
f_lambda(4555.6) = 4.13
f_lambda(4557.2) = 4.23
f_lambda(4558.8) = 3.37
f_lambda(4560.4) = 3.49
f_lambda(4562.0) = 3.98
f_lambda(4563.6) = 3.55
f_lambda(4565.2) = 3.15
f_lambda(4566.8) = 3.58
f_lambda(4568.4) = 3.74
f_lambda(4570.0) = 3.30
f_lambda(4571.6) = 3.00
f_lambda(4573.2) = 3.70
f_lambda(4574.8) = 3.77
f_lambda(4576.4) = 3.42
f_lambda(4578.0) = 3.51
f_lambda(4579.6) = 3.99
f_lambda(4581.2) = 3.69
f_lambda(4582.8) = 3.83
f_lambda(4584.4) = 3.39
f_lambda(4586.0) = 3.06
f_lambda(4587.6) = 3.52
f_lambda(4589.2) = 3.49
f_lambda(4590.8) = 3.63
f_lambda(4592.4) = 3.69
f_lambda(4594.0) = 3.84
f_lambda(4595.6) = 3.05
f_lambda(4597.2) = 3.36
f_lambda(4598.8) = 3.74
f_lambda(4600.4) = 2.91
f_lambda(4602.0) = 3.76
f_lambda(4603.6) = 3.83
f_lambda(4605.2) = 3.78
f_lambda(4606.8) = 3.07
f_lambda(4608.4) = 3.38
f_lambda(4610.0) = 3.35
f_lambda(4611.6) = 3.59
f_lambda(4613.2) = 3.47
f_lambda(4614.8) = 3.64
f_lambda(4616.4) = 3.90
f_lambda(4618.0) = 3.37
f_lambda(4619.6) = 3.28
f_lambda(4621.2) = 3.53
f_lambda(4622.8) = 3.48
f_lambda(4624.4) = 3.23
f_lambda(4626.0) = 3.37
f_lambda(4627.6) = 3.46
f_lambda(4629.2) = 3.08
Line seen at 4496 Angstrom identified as C III] 1909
